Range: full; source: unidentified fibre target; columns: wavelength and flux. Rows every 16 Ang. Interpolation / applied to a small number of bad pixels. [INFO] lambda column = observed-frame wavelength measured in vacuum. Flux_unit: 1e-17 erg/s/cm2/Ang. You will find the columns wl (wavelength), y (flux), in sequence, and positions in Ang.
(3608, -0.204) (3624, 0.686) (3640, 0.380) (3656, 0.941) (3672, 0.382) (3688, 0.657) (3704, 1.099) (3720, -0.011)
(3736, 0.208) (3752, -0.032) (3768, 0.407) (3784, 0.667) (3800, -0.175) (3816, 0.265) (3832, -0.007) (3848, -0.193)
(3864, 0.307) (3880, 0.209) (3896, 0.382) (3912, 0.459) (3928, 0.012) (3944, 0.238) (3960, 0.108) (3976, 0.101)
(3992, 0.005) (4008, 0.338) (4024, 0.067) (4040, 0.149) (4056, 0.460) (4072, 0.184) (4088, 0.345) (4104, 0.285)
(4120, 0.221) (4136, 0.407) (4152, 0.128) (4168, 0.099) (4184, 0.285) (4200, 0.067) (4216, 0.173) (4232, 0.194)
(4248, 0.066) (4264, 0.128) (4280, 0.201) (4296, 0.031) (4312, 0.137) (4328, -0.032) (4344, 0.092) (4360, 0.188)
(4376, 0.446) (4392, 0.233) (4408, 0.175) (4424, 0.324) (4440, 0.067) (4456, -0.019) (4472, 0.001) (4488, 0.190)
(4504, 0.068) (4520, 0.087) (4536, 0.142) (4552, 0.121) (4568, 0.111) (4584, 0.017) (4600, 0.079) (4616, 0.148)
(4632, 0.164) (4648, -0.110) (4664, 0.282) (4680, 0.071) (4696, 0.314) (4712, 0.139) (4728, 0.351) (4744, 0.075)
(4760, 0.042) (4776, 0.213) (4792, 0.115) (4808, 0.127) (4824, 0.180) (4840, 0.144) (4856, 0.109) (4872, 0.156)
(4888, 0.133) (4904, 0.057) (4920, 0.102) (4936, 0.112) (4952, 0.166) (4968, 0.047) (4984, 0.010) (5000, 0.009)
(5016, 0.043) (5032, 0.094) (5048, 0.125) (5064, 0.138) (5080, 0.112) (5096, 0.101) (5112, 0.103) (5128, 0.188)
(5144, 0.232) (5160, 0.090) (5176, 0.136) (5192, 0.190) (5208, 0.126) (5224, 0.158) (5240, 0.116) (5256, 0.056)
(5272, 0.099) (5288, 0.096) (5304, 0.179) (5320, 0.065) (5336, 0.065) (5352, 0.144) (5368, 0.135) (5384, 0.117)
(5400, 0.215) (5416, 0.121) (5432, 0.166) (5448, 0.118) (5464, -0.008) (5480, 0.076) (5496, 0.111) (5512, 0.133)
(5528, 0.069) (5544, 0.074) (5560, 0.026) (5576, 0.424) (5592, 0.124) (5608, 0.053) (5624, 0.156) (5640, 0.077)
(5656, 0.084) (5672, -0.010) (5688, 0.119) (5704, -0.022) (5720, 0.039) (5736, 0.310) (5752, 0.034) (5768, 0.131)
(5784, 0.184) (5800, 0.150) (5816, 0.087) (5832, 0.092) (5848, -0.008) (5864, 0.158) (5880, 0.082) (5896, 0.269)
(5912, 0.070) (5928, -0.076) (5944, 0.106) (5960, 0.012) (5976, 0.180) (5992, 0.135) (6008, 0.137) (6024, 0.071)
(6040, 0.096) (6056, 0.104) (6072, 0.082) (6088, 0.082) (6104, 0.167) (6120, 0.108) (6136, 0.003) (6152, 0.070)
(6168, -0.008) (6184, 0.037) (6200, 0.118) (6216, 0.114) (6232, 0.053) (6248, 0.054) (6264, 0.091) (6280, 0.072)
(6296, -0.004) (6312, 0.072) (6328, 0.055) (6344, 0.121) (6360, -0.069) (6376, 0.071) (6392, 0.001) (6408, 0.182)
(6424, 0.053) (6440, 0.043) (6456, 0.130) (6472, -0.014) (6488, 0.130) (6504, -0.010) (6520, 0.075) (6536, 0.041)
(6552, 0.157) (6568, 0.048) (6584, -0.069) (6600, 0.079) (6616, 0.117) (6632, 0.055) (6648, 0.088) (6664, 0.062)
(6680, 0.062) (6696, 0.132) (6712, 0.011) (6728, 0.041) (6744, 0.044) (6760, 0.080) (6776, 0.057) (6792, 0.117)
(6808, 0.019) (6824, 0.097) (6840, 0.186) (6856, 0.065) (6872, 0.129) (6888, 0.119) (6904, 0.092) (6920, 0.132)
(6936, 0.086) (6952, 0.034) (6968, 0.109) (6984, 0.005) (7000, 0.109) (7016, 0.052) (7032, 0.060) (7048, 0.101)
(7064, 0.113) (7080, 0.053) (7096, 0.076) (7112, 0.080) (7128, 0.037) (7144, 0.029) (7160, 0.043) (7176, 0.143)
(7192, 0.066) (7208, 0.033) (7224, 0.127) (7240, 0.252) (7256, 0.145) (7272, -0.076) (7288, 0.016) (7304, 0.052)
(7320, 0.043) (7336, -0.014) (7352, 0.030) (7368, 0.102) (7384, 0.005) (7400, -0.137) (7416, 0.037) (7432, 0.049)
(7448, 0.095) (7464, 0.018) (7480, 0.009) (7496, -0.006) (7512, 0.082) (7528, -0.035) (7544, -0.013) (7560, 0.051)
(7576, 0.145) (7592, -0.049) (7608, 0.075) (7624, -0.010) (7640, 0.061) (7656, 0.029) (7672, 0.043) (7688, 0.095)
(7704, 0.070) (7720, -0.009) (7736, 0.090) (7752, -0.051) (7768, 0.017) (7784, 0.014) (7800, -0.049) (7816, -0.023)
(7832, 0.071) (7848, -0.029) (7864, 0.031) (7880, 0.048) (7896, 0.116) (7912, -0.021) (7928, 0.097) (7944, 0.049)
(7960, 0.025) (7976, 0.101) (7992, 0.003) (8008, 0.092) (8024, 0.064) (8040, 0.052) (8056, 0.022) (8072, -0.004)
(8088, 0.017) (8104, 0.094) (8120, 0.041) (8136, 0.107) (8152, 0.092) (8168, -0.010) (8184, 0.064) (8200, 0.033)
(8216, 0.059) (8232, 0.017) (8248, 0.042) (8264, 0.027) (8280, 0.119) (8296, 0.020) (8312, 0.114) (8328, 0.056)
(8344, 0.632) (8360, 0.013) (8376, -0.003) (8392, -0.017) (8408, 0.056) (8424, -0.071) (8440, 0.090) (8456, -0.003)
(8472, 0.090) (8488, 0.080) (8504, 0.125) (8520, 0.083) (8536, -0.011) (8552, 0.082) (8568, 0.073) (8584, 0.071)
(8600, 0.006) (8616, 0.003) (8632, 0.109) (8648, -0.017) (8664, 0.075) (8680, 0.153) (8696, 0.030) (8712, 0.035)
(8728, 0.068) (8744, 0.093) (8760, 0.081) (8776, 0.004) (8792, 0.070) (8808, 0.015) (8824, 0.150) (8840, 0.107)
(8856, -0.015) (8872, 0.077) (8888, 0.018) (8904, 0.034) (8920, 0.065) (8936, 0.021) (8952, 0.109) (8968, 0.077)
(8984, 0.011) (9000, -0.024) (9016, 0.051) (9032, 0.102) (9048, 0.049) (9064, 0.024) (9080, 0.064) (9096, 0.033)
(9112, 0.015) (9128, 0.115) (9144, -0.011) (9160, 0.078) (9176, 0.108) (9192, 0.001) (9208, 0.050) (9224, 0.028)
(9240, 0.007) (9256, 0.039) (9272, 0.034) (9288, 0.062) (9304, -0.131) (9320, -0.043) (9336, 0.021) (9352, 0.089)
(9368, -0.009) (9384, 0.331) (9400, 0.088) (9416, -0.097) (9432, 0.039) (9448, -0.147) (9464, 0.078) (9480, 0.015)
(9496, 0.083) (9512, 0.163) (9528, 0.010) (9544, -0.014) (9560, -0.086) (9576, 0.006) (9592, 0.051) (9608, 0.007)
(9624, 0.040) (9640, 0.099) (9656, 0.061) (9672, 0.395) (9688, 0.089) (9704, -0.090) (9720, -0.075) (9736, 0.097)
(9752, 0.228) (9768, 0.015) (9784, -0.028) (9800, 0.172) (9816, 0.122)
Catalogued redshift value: 1.595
